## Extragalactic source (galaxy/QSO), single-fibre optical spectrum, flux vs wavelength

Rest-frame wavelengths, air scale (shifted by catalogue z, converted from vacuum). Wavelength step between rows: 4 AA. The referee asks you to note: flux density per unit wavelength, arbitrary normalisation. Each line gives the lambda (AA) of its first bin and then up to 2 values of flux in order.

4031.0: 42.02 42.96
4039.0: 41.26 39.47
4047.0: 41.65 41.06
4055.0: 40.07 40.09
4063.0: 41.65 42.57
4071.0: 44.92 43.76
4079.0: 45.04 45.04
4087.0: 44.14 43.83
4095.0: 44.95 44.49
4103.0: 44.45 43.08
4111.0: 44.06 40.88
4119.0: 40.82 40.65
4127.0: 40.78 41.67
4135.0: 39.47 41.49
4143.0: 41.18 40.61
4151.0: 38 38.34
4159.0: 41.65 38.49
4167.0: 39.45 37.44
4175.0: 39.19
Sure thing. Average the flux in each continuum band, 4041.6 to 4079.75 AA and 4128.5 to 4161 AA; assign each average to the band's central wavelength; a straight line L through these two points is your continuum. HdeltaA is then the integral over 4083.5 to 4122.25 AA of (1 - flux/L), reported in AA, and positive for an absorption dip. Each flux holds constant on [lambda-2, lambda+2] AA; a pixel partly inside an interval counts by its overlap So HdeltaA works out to -2.1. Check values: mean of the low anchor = 42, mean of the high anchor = 40.3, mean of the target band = 43.4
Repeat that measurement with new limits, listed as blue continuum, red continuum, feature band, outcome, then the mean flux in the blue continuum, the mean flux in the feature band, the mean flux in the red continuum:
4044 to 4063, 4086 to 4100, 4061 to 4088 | -0.75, 40.8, 43.9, 44.4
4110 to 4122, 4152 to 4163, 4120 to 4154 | 0.12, 41.6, 40.4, 39.5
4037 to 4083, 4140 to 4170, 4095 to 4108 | -1.01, 42.1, 44.2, 39.7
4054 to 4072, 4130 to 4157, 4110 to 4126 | -0.31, 41.8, 41.4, 40.1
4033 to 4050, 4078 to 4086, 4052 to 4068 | 0.73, 41.3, 41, 44.9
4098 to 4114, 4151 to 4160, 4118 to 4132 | 0.38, 43.8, 40.9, 39.4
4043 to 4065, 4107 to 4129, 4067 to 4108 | -3.10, 40.8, 44.3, 41.6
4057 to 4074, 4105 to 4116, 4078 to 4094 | -0.72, 42.4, 44.5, 42.8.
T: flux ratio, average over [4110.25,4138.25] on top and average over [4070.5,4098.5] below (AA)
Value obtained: 0.92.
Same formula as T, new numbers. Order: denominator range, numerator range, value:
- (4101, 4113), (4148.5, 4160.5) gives 0.90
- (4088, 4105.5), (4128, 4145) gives 0.92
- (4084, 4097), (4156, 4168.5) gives 0.90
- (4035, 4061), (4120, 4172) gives 0.98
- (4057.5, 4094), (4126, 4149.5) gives 0.94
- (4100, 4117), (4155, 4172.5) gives 0.91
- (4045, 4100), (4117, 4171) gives 0.93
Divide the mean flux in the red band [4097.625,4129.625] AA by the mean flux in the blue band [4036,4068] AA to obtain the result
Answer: 1.0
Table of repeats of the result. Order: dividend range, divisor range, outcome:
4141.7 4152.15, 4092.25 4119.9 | 0.92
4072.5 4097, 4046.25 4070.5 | 1.07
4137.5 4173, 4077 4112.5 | 0.89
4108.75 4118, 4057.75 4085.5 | 0.97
